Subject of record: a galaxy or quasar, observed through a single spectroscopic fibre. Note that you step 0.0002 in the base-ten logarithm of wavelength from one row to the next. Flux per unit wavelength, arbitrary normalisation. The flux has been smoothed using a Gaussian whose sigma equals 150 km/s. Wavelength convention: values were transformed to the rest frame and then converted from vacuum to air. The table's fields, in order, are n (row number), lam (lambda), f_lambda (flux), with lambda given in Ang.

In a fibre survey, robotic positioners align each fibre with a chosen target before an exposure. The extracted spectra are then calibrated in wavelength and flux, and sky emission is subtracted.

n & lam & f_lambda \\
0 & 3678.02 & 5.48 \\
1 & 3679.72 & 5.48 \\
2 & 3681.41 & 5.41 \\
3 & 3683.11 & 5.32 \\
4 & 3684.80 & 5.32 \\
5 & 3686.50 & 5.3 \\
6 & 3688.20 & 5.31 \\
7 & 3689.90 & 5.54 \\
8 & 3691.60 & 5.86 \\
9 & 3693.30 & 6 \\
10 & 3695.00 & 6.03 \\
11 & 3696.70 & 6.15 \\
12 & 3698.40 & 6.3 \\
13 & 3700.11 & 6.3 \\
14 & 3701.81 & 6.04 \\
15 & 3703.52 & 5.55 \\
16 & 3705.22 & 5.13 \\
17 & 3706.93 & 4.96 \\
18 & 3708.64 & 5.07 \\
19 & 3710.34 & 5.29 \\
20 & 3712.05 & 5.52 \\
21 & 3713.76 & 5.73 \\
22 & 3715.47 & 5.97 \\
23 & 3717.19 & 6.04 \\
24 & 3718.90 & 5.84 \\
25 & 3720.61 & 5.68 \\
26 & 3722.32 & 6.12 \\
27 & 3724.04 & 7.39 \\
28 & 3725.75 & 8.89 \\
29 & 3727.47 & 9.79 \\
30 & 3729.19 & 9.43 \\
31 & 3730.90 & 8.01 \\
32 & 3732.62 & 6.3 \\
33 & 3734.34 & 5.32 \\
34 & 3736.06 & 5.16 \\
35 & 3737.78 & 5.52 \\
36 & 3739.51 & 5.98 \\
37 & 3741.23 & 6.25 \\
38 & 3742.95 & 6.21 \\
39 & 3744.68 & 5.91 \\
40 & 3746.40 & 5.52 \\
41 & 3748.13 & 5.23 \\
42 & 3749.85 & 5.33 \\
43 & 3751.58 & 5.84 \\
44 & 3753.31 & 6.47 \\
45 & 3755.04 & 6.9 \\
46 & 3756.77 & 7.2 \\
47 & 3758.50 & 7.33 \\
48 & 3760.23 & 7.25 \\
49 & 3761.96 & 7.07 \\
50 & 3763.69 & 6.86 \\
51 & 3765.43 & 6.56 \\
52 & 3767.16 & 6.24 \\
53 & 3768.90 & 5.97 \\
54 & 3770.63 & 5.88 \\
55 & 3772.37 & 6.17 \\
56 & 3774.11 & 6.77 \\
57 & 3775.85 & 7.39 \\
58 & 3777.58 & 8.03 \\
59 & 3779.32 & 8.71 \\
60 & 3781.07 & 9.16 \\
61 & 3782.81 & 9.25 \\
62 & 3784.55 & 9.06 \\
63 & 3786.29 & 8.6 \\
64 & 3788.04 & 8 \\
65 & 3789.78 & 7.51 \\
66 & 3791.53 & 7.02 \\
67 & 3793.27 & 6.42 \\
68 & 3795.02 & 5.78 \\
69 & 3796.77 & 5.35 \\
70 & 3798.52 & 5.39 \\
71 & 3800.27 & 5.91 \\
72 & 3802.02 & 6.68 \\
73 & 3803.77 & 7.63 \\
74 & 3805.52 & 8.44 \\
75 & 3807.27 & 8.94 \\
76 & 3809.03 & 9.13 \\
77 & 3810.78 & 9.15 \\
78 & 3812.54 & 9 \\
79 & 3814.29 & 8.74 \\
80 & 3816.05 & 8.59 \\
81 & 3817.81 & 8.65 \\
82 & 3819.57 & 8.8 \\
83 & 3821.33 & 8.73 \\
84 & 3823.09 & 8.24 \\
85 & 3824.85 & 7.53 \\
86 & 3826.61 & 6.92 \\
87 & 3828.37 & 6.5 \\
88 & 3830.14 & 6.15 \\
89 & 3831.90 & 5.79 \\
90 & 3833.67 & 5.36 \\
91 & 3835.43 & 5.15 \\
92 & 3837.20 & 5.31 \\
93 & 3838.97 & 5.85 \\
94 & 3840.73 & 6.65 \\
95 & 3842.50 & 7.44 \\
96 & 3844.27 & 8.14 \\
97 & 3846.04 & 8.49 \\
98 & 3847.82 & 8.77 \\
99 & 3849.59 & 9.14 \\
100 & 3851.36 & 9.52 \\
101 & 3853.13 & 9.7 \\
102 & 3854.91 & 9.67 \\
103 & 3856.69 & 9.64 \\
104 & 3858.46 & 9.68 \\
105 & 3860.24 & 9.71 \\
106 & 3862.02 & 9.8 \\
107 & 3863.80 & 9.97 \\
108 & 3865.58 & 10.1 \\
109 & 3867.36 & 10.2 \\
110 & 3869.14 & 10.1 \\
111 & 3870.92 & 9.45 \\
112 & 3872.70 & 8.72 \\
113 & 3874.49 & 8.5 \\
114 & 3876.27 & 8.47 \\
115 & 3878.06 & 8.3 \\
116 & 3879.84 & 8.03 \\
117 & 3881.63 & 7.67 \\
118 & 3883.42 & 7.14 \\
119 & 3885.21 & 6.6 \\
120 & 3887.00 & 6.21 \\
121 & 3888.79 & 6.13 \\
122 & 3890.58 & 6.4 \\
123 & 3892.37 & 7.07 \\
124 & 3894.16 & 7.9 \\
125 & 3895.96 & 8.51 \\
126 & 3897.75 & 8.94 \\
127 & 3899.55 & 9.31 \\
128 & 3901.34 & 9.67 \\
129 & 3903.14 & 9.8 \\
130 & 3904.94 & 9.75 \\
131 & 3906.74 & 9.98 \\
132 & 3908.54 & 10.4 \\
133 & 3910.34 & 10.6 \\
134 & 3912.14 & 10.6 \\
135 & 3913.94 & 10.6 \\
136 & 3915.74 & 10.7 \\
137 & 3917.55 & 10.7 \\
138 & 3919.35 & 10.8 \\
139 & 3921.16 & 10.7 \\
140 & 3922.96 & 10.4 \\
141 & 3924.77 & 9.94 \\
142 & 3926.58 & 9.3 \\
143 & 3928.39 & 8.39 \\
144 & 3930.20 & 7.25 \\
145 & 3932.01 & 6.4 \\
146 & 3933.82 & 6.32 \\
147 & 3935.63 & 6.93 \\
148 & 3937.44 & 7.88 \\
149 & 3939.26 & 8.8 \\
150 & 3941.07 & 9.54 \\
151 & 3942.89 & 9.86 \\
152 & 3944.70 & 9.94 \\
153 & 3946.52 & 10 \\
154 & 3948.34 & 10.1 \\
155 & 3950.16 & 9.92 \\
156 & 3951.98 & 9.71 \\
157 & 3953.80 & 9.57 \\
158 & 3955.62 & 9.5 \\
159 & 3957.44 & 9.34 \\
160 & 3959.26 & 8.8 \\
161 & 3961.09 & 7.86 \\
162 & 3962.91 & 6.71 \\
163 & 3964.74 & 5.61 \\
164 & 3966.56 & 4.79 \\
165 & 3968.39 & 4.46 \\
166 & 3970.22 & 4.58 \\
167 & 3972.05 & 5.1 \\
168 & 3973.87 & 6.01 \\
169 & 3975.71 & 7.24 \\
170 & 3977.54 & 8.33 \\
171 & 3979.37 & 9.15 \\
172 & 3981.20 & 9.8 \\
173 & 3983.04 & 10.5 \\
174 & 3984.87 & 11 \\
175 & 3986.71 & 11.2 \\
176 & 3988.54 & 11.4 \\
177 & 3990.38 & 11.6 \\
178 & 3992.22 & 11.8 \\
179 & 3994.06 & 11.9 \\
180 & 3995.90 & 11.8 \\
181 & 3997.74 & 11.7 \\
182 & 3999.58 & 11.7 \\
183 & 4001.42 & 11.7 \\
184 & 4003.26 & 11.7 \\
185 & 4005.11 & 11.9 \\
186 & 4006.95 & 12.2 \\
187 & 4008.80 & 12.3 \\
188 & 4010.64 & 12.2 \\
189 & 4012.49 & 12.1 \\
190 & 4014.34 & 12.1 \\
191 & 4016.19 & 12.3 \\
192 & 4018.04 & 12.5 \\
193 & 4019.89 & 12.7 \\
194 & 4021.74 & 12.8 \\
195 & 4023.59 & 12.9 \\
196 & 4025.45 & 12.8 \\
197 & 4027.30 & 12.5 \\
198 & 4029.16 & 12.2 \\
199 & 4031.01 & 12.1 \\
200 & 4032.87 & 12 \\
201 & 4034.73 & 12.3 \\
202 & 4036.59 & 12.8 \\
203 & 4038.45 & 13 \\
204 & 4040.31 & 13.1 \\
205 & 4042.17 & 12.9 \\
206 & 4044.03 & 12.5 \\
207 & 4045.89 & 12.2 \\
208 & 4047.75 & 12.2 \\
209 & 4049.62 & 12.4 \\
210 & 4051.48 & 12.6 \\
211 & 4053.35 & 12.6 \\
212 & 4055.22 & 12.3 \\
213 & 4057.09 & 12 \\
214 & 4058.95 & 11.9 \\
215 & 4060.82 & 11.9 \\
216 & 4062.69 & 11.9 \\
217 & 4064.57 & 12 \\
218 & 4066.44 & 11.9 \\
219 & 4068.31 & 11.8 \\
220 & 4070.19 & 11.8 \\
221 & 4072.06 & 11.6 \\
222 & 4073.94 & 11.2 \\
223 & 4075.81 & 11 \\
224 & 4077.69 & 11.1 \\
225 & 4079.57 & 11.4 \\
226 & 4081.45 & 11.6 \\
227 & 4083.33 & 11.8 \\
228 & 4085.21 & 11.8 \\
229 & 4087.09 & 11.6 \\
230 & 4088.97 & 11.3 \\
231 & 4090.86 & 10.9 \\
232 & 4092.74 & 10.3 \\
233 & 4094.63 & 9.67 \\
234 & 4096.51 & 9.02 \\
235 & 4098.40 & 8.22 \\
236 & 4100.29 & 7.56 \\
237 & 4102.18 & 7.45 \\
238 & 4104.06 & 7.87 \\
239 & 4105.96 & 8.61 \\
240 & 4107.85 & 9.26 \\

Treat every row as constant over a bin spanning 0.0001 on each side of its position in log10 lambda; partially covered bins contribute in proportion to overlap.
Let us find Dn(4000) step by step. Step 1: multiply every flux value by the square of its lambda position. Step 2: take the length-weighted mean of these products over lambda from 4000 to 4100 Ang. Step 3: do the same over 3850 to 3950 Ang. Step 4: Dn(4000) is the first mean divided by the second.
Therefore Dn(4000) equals 1.41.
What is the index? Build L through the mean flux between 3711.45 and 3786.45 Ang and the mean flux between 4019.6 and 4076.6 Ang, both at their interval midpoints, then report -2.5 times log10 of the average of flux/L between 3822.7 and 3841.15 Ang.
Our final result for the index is 0.31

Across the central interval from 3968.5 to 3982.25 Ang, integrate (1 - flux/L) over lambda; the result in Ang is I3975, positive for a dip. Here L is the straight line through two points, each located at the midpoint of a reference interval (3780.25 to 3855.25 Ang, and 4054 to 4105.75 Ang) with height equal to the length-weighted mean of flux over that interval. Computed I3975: 3.6 Ang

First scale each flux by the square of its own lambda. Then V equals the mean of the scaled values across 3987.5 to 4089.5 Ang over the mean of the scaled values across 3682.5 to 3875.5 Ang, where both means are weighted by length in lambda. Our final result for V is 1.91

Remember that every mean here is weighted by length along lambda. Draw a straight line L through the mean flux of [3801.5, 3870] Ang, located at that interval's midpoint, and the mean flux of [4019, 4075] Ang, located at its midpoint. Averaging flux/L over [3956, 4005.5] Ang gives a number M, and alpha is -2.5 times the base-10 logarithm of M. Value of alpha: 0.21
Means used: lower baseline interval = 8.27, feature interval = 9.16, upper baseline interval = 12.3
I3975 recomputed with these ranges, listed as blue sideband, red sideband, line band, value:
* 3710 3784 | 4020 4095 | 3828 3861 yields 2.6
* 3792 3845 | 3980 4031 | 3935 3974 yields 9.5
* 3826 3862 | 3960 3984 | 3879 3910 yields -3.5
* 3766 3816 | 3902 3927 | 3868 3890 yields 3.6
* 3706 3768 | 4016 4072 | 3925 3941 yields 3.7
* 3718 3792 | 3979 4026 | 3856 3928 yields 3.5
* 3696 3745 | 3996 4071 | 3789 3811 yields 1.9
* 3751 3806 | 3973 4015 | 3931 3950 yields 2.6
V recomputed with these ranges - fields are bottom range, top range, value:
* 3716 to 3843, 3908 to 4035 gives 1.57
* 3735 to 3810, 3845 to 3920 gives 1.39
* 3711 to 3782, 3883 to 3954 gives 1.48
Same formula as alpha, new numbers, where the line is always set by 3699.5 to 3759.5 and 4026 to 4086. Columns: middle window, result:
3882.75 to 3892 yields 0.36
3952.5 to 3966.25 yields 0.27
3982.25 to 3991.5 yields -0.03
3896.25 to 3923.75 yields -0.07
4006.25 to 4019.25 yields -0.09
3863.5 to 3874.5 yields -0.11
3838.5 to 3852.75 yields 0.03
